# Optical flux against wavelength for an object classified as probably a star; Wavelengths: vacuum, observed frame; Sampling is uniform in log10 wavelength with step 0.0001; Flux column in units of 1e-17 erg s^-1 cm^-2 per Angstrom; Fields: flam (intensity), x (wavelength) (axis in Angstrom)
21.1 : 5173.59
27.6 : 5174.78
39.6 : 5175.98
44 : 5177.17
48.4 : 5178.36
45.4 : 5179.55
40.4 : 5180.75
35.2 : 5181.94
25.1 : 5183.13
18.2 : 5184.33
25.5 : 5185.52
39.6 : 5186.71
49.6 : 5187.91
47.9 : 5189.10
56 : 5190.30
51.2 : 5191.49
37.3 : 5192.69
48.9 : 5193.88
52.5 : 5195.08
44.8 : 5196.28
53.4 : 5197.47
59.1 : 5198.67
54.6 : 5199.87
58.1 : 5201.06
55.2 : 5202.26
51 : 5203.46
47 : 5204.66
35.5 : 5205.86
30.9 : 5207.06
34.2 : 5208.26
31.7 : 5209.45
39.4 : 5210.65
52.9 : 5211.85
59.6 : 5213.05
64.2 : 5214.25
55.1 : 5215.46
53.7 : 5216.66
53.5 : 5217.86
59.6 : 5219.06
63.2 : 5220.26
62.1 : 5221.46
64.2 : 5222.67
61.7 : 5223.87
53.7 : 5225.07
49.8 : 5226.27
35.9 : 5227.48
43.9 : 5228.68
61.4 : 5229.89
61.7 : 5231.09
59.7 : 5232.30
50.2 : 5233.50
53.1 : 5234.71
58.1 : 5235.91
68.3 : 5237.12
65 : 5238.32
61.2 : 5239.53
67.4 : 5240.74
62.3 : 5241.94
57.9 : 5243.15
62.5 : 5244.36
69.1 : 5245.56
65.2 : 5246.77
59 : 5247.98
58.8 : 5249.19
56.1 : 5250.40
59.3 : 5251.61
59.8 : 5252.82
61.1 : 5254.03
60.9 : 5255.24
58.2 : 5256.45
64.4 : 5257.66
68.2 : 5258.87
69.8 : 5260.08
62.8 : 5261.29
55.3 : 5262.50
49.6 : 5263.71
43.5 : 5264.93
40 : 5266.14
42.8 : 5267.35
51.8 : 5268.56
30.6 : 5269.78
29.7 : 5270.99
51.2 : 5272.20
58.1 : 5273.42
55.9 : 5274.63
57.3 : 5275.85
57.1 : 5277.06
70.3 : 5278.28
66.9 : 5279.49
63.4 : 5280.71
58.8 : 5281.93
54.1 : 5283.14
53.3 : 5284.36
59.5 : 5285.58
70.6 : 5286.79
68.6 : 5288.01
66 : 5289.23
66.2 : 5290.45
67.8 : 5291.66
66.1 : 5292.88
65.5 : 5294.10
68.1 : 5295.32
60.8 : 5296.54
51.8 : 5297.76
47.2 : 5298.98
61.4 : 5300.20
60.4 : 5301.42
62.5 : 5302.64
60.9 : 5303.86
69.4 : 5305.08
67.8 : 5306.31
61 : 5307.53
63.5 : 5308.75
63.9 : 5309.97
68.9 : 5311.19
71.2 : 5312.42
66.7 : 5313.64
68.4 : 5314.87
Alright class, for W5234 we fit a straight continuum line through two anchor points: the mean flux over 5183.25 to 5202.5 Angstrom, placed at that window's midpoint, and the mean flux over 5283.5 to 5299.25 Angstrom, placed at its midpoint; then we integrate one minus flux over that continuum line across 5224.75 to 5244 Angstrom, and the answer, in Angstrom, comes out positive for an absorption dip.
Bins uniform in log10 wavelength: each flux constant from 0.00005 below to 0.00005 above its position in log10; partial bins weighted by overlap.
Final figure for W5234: -1.35 Angstrom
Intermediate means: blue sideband 46.3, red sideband 62.6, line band 57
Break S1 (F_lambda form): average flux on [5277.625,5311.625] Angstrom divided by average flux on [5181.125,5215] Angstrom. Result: 1.4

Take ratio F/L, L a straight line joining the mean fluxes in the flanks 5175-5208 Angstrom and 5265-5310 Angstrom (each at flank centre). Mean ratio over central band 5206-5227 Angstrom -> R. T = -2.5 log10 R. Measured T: -0.09 mag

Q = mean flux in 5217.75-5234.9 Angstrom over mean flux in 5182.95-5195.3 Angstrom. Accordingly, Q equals 1.35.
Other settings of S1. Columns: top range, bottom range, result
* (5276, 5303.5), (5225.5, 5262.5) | 1.04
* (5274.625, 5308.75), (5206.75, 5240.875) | 1.14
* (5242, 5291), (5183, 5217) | 1.25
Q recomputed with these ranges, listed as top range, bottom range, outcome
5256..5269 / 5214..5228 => 0.98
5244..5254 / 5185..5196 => 1.34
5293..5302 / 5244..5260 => 0.96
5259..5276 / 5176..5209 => 1.14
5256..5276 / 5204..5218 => 1.13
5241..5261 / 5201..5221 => 1.25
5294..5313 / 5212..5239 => 1.10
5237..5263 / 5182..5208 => 1.40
